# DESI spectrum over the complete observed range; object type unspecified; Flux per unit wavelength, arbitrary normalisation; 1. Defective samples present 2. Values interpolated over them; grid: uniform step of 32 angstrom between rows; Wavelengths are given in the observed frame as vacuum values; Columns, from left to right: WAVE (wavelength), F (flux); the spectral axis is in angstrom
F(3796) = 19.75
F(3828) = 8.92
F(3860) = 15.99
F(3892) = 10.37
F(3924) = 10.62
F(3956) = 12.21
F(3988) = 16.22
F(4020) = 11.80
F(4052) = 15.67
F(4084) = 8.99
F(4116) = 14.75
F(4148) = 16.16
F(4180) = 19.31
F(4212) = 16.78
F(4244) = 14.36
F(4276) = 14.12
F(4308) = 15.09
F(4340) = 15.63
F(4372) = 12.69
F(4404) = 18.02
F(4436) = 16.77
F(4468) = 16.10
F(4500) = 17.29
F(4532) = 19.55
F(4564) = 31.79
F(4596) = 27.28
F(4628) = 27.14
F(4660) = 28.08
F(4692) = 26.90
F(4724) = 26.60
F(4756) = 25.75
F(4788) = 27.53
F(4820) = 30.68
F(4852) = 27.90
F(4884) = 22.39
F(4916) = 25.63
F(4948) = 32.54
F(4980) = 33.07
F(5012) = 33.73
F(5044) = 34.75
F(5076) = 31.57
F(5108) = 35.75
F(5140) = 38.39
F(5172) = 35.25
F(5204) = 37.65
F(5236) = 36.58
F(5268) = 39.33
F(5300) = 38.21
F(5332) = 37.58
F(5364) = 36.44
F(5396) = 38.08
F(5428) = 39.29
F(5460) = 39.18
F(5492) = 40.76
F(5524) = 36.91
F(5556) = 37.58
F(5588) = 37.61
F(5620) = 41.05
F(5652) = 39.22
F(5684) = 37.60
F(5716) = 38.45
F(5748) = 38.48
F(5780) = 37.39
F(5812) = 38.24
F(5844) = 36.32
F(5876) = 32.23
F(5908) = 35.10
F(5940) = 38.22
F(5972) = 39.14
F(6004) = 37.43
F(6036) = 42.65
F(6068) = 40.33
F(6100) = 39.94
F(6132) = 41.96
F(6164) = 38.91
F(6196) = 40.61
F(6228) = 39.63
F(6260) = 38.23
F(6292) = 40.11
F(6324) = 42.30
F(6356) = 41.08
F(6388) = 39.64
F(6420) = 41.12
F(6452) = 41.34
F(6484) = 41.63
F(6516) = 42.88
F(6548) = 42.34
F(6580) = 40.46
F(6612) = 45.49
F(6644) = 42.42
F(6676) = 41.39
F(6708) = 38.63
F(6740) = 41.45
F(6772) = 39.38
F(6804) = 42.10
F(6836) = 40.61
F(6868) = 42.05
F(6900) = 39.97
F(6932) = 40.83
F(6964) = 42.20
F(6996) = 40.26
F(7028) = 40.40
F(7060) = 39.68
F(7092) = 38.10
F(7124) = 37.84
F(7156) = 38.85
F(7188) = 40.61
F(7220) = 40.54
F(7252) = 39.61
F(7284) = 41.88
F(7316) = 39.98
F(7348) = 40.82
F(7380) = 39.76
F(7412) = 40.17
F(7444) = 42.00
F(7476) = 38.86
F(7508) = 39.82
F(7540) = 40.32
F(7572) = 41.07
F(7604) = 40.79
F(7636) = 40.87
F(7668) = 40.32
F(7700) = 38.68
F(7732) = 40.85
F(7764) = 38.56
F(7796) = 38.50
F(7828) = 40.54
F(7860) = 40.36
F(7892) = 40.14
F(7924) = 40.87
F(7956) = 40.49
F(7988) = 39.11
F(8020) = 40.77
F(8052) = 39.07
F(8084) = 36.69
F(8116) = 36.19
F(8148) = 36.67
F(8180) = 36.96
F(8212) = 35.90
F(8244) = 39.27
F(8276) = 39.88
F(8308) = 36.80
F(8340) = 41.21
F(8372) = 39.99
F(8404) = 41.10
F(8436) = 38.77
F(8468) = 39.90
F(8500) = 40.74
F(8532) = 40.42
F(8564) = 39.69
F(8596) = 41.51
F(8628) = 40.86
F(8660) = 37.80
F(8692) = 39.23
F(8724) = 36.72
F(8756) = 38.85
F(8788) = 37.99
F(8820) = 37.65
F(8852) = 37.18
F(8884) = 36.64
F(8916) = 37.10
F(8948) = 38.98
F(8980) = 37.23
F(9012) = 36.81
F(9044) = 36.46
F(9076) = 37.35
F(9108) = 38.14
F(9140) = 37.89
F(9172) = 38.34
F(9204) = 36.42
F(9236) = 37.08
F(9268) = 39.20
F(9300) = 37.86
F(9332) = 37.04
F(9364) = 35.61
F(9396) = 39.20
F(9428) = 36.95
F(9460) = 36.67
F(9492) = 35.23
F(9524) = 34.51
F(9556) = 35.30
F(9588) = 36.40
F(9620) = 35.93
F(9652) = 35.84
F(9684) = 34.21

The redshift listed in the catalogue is 0.139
